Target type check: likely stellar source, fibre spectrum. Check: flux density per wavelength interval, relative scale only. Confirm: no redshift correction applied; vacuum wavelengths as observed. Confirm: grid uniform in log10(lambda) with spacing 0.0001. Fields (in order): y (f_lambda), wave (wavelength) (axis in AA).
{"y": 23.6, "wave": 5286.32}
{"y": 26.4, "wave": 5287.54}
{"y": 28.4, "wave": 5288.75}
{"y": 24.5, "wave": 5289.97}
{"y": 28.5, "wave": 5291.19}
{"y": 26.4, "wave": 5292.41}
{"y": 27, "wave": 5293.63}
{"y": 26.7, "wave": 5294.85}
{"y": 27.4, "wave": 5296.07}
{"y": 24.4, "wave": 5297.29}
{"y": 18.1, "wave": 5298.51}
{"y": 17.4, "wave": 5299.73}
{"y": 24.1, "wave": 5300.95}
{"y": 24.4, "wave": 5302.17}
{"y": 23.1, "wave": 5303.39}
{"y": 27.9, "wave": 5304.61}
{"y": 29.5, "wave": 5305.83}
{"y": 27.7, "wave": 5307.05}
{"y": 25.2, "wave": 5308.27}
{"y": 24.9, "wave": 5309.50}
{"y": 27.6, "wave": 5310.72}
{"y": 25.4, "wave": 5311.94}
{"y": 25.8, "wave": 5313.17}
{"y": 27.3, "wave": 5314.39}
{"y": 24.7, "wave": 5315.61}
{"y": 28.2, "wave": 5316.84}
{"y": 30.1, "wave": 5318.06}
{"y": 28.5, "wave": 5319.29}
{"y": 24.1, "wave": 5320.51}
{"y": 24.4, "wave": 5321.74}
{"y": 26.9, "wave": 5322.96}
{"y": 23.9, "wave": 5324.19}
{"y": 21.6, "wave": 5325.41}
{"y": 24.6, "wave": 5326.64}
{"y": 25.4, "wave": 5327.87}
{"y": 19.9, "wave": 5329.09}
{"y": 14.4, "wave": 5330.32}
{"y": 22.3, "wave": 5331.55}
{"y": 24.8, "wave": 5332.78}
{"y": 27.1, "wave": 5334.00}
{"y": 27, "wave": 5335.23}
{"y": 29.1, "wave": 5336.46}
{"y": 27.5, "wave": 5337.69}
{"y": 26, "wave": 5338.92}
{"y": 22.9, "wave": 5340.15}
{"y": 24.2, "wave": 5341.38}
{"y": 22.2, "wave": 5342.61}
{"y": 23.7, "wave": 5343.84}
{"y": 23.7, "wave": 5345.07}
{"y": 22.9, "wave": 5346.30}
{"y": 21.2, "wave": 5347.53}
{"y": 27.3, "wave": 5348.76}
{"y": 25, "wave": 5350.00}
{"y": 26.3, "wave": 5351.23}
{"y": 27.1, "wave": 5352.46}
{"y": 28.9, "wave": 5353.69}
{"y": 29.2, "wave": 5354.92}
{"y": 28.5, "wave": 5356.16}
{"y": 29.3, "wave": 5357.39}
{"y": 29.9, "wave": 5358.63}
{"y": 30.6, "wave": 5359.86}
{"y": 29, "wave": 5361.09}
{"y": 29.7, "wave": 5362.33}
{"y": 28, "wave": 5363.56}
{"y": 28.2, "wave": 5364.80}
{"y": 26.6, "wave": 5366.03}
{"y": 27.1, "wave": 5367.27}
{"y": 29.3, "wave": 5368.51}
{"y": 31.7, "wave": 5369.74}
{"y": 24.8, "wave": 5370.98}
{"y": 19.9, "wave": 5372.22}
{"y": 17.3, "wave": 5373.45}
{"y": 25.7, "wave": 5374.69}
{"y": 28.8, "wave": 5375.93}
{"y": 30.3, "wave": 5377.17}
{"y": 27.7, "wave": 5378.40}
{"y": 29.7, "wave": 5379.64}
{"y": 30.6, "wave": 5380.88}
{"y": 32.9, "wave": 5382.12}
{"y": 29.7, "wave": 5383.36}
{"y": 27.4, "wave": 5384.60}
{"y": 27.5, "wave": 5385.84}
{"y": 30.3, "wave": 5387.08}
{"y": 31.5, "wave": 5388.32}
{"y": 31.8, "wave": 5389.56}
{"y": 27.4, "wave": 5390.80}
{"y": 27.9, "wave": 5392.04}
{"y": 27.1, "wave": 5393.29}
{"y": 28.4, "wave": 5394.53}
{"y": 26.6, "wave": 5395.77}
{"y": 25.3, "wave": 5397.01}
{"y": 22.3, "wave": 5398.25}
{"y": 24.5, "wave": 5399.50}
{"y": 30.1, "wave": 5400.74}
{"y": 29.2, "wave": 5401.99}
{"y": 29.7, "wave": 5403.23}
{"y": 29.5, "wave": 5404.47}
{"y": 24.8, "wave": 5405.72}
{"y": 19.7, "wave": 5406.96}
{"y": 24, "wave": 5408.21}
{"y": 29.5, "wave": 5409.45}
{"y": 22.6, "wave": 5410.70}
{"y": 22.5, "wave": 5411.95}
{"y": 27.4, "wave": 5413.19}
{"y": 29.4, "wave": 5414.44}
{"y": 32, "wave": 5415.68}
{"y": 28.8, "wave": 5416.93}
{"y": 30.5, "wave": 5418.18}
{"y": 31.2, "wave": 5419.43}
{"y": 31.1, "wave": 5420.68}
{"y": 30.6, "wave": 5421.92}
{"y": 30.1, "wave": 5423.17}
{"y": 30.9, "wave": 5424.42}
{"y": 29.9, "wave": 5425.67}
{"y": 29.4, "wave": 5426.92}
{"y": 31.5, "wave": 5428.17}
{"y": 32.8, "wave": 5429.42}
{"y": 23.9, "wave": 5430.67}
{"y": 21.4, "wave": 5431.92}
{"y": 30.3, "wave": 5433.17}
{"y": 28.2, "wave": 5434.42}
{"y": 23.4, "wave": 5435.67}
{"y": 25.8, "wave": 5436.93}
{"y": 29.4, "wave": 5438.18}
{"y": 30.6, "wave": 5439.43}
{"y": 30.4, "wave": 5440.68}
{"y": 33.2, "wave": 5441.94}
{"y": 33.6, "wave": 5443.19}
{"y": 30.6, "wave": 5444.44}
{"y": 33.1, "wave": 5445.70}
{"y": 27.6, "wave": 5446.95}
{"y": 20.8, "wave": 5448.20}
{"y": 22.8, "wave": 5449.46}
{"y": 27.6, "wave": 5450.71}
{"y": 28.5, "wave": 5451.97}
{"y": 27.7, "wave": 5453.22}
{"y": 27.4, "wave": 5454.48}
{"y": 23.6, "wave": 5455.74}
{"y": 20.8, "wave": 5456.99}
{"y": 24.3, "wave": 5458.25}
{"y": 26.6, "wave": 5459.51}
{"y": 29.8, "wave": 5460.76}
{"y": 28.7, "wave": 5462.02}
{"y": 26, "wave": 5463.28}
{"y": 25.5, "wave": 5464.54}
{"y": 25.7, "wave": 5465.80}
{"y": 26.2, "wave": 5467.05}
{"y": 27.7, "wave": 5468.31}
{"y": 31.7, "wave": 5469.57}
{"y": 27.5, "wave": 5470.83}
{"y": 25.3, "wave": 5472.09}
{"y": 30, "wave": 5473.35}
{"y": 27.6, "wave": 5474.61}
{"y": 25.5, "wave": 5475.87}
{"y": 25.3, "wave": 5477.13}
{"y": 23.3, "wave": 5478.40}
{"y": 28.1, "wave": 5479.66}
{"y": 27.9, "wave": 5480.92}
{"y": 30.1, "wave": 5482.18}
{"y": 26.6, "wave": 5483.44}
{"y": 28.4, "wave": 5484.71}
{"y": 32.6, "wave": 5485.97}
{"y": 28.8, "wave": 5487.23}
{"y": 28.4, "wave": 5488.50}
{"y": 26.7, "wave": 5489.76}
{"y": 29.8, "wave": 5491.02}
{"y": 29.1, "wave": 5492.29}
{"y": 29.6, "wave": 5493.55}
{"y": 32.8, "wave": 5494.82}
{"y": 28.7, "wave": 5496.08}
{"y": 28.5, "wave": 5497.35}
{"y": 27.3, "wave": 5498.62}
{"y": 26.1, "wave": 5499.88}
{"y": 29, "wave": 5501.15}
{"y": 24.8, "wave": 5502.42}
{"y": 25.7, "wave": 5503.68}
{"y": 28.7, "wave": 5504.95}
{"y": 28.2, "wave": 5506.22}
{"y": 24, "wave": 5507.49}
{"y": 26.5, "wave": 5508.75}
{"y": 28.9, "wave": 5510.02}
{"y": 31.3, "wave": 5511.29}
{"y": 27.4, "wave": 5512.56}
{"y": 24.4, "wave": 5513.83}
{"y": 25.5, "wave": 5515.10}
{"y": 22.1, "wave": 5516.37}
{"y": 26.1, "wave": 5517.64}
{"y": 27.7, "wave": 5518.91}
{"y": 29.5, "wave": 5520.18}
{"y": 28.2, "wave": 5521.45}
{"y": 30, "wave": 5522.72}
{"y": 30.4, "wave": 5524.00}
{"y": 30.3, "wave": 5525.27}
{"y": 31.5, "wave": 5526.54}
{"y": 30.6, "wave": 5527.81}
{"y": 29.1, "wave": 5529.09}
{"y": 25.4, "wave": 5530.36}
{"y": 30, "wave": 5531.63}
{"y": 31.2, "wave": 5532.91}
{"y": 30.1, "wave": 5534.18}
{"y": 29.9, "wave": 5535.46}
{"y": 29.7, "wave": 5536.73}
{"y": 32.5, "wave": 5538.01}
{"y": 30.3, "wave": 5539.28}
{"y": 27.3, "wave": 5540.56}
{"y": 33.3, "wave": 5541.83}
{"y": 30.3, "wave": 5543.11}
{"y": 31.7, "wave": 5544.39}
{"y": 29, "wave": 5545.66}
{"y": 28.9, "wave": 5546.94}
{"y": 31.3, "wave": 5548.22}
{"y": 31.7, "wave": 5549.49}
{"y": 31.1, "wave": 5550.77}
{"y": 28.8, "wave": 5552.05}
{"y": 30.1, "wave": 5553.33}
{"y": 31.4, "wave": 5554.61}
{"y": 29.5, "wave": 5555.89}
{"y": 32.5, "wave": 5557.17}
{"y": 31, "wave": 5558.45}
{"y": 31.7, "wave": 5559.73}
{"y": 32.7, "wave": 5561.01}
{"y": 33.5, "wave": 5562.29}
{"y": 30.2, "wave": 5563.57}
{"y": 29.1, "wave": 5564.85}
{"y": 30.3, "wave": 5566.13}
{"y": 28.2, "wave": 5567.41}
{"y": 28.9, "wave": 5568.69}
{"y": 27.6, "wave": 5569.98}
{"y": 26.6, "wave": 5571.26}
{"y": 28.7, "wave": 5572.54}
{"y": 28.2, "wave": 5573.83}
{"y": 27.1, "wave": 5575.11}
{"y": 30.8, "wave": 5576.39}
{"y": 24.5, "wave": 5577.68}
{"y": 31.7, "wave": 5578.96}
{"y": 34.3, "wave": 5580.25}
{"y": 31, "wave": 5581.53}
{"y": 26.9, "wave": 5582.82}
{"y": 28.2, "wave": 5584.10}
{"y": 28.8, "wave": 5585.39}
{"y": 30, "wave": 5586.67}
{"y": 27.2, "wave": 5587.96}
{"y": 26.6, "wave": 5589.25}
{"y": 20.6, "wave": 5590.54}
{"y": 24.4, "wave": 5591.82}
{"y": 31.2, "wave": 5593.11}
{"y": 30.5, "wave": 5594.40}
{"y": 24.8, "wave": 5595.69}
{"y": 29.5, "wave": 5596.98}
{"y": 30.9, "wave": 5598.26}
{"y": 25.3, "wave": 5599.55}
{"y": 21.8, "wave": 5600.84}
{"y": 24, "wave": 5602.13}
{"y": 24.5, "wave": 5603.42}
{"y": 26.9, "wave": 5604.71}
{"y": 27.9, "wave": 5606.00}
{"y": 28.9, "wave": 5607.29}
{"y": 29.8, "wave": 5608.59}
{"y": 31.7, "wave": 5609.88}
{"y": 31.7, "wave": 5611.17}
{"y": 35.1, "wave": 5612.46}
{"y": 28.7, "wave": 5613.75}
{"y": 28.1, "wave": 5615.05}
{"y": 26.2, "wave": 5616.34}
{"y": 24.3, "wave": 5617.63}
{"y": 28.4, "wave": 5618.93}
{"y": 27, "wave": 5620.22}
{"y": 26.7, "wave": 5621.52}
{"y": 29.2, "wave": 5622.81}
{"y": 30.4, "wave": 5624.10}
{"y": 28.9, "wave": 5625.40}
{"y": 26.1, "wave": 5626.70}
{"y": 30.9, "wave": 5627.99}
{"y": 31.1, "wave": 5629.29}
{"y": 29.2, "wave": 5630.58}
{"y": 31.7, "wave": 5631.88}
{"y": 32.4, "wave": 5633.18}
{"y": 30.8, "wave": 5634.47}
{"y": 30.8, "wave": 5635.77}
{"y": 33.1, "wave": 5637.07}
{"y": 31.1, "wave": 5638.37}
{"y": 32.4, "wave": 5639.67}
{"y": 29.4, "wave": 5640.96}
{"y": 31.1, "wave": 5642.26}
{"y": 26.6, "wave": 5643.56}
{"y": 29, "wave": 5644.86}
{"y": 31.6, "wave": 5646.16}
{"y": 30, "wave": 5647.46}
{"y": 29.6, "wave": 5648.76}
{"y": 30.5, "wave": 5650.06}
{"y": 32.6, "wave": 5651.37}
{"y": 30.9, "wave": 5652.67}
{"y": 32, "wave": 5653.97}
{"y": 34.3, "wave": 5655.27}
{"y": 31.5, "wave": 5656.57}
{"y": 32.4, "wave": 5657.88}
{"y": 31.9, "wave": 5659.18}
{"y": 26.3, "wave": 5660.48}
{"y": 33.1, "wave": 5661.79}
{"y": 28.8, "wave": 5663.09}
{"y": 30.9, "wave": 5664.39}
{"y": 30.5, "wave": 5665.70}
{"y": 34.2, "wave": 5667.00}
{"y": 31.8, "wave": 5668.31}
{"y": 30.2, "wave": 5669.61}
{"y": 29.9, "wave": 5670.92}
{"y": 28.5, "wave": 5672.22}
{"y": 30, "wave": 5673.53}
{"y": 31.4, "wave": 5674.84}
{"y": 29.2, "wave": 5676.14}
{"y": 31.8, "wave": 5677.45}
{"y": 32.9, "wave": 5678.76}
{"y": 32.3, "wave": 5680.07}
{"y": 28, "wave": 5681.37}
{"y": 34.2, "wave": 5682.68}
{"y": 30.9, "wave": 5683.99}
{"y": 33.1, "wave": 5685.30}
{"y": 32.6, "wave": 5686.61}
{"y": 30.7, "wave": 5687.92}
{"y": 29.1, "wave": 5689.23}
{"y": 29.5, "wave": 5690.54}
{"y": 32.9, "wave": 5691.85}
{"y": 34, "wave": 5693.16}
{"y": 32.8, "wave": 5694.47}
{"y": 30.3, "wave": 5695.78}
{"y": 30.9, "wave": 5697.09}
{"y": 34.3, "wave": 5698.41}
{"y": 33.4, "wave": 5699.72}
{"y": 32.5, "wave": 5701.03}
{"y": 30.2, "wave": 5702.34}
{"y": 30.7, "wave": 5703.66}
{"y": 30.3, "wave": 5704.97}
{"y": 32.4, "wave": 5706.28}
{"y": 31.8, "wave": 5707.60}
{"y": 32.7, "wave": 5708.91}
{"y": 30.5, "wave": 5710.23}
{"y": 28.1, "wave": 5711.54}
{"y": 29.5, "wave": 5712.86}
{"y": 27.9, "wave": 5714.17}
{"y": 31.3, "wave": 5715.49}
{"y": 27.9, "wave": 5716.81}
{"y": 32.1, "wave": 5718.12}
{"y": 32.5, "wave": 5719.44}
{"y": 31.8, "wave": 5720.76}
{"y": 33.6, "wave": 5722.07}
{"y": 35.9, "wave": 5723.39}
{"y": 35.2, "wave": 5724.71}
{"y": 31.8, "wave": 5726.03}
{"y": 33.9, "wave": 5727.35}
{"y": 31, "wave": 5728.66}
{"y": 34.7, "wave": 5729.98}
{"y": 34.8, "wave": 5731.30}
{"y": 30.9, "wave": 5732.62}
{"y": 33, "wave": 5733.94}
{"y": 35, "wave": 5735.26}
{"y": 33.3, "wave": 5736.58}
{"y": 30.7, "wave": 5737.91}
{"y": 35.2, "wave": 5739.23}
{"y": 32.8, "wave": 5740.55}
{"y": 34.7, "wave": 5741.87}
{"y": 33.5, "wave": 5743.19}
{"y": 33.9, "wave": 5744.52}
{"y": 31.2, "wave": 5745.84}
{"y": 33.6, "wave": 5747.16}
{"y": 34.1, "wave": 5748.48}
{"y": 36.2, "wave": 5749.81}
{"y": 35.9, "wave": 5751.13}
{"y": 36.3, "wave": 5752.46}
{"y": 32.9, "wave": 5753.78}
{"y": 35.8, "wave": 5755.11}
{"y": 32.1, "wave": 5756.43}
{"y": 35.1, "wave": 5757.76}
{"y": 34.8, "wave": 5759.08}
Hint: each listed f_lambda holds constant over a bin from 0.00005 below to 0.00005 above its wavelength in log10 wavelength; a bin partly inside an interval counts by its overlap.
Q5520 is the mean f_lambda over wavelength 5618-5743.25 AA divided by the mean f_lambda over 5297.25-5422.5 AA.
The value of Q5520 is 1.18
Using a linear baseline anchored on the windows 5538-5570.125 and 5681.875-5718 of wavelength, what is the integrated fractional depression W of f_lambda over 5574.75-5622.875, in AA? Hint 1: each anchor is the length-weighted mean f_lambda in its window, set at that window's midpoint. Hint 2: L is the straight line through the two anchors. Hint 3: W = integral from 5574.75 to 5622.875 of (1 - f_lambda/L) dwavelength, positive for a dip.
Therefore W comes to 4.3 AA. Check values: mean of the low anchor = 30.5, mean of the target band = 28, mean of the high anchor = 31.3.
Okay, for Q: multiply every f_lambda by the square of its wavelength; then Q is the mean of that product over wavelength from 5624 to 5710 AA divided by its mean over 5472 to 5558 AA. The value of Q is 1.1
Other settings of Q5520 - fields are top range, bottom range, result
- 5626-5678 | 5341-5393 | 1.12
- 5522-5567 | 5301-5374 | 1.18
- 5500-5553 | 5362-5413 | 1.06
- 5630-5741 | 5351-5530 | 1.13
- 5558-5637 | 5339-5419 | 1.06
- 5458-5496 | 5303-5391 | 1.05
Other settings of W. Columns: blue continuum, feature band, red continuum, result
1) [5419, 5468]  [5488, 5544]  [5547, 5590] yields 0.72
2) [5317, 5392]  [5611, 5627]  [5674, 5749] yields 1.14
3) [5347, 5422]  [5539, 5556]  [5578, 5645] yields -1.12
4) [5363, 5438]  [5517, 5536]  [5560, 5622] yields -0.79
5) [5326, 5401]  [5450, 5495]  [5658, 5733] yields 1.22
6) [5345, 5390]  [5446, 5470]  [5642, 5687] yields 2.02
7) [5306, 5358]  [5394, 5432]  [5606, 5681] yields -1.58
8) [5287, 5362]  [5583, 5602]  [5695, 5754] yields 2.02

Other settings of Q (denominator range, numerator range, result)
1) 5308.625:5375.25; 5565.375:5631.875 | 1.21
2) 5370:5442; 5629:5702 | 1.23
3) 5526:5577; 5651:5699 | 1.09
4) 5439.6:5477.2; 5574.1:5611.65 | 1.07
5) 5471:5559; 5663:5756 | 1.20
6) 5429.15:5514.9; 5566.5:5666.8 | 1.11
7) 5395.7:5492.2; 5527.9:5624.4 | 1.10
